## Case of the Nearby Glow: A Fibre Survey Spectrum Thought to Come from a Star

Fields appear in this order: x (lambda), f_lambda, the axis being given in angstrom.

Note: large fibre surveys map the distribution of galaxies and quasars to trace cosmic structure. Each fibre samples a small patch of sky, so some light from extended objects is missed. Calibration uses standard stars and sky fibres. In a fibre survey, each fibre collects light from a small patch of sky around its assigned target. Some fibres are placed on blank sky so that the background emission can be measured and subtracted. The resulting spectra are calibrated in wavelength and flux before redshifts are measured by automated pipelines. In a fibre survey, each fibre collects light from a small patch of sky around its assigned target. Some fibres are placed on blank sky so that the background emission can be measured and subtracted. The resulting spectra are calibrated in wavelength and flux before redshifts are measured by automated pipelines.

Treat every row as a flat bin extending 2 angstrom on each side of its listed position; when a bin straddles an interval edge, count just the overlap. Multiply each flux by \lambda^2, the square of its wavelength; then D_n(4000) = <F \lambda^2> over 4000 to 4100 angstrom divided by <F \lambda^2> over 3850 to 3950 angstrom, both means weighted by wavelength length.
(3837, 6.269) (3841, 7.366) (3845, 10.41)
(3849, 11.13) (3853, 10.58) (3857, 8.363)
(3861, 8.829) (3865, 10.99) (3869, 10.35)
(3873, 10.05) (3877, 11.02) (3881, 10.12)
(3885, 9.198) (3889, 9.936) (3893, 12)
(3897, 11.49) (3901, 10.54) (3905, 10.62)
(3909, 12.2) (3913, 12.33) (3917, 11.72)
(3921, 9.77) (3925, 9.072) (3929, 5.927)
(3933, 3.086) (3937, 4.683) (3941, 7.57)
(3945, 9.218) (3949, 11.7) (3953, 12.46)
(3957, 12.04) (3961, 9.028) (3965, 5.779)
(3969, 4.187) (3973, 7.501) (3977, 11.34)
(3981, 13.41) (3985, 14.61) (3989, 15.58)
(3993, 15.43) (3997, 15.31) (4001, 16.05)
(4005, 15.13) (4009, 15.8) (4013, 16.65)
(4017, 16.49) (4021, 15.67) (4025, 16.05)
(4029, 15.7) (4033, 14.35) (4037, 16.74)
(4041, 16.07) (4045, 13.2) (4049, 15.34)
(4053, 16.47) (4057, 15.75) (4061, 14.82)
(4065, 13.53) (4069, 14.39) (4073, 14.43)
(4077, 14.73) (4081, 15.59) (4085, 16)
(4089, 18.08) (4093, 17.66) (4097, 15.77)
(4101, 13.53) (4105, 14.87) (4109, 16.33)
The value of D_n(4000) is 1.74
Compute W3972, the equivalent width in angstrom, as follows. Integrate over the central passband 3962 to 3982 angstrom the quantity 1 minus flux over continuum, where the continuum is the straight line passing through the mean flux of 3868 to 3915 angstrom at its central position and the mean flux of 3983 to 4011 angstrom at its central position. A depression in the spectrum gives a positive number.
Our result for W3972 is 8.58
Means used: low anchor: 10.8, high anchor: 15.4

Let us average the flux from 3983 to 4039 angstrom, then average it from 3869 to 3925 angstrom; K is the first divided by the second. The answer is 1.46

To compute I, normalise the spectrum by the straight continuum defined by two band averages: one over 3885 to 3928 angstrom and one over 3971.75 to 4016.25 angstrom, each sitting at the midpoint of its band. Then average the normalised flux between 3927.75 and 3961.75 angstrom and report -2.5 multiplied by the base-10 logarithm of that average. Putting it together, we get 0.42 mag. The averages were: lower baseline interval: 10.8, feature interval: 8.44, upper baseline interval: 14.4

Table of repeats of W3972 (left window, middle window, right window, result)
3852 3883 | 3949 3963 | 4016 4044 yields 2.0 angstrom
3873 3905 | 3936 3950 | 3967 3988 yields 2.9 angstrom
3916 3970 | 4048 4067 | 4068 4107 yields -1.6 angstrom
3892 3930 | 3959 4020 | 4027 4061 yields 3.3 angstrom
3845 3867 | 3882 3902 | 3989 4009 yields 1.4 angstrom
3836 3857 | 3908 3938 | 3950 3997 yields 5.1 angstrom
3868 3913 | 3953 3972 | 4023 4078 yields 6.6 angstrom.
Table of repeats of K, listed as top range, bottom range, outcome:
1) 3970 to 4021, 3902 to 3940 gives 1.62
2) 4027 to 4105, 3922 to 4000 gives 1.54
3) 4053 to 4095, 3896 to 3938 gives 1.68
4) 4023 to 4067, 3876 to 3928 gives 1.43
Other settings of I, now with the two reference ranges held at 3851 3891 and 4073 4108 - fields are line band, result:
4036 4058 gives -0.070 mag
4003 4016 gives -0.171 mag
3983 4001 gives -0.168 mag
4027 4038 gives -0.095 mag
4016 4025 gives -0.157 mag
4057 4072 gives 0.042 mag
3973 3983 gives 0.123 mag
